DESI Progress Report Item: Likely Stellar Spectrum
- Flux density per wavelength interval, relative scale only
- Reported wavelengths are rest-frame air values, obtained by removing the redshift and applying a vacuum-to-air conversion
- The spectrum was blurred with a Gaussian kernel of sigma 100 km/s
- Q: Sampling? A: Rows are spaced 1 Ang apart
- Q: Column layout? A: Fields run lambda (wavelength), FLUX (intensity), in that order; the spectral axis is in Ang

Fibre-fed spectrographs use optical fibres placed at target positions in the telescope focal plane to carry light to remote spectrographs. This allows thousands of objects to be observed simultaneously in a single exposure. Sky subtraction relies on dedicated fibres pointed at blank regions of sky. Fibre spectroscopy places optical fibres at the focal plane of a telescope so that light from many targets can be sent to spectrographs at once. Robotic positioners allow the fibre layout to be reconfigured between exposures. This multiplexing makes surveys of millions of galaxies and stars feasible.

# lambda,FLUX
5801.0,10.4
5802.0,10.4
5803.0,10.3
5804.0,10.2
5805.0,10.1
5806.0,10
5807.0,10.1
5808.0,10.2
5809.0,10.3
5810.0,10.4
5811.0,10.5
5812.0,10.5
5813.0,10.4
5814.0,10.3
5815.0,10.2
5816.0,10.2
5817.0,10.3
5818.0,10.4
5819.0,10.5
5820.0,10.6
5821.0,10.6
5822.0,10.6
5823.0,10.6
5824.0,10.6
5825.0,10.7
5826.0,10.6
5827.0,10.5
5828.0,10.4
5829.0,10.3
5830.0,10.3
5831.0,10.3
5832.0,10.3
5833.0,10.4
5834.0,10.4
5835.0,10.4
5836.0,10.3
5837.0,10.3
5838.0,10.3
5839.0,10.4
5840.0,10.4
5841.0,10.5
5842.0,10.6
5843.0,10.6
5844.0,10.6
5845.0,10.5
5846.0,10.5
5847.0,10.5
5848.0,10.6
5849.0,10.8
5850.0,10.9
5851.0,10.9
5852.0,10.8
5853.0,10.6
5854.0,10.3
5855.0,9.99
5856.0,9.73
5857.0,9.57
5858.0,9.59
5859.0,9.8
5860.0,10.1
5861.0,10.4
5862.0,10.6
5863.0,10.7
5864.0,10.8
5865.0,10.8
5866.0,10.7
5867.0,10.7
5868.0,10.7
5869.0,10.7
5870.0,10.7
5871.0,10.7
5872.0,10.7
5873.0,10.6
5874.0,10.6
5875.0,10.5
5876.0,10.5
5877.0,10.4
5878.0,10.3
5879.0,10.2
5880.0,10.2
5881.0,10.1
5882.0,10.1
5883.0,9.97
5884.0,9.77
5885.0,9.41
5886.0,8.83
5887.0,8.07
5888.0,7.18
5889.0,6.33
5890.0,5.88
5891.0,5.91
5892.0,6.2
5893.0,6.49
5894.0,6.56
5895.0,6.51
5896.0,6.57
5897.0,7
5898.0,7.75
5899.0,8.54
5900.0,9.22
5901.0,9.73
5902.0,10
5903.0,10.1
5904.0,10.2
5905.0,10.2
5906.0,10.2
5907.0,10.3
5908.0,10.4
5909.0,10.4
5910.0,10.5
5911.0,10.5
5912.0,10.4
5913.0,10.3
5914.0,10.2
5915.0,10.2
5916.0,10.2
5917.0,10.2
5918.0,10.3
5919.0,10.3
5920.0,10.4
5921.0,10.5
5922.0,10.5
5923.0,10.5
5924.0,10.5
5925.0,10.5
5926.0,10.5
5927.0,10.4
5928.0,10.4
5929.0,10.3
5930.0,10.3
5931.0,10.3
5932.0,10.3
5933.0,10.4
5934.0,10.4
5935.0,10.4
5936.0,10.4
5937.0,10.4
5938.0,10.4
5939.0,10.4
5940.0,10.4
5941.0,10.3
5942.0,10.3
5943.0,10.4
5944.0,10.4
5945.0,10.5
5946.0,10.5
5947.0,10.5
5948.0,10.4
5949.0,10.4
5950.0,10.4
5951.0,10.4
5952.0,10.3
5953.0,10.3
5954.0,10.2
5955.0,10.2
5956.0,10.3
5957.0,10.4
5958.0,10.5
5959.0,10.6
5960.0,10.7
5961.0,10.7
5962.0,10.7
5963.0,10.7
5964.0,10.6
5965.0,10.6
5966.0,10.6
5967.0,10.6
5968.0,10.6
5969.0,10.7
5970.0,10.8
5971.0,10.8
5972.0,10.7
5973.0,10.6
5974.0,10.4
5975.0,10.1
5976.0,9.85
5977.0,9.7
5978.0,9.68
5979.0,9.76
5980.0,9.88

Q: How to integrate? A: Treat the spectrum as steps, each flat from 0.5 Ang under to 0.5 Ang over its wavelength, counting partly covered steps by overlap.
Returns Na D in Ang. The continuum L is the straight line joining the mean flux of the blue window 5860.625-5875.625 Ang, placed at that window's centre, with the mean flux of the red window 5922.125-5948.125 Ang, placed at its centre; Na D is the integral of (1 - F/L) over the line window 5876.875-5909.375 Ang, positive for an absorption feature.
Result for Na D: 5.6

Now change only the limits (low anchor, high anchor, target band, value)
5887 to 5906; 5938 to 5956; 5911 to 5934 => -3.06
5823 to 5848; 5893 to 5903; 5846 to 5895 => -3.09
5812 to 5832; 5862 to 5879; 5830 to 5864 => 0.46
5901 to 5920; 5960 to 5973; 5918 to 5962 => 0.28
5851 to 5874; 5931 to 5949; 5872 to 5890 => 1.57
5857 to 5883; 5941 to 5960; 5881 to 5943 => 5.27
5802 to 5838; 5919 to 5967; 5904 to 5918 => 0.16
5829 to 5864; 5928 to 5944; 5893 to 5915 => 2.34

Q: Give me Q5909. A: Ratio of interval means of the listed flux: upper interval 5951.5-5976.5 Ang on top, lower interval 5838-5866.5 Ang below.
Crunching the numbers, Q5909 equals 1.01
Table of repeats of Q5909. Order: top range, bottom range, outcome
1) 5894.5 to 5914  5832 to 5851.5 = 0.90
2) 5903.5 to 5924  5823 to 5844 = 0.99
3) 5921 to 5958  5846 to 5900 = 1.09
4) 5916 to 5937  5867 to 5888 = 1.03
